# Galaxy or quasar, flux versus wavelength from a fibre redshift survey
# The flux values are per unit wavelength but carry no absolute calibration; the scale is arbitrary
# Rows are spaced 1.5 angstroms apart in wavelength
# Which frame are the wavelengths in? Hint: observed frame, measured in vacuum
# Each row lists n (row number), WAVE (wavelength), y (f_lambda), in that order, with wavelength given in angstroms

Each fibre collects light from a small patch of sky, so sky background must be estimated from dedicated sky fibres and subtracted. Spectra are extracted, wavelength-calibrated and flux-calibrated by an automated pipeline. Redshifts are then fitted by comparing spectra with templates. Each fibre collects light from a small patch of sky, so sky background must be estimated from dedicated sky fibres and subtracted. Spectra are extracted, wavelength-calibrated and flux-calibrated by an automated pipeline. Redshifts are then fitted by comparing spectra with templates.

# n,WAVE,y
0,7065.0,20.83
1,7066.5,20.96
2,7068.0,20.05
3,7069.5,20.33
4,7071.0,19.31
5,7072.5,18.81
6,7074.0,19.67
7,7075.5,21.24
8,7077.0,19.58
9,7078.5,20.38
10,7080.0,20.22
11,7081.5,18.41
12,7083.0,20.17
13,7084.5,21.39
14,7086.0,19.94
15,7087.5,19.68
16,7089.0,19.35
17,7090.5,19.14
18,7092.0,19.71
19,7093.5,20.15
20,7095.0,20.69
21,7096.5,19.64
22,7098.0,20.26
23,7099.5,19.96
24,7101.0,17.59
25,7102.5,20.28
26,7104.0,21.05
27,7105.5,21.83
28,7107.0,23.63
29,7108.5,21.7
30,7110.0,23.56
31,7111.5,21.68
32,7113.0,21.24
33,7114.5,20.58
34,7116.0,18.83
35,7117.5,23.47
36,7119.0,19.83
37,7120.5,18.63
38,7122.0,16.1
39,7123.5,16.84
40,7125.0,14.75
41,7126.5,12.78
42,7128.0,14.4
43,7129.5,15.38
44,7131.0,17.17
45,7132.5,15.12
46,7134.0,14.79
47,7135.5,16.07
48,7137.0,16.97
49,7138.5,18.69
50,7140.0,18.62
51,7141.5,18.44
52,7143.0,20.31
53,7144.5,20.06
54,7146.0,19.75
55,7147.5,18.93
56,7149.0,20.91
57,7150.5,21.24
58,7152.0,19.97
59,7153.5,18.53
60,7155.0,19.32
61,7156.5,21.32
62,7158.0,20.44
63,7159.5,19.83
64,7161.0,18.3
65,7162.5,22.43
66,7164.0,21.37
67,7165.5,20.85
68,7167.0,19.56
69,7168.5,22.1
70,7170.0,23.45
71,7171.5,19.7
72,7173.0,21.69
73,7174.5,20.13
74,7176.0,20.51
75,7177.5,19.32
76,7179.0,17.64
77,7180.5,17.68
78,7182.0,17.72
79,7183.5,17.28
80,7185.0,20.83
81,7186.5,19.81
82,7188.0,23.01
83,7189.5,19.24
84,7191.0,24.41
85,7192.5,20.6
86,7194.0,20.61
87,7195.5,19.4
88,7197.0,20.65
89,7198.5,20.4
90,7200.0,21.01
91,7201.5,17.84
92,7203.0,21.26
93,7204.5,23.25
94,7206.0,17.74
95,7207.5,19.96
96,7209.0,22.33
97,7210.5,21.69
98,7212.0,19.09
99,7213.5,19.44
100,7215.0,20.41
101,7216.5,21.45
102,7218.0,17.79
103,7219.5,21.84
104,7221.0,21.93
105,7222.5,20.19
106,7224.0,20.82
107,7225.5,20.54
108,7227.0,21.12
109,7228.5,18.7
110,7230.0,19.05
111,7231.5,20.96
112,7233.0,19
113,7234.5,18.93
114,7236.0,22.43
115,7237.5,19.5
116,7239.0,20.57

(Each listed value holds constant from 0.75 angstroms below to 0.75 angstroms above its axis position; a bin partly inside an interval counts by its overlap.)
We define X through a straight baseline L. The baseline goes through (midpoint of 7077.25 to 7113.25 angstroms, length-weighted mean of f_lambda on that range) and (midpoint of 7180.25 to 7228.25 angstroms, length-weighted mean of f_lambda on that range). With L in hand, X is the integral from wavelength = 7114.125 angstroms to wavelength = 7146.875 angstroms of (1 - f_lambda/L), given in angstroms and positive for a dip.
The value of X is 4.6 angstroms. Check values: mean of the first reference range 20.5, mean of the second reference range 20.4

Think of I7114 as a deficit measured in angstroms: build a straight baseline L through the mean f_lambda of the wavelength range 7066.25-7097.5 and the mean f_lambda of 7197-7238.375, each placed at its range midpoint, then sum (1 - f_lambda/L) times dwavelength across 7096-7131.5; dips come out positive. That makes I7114 1.4 angstroms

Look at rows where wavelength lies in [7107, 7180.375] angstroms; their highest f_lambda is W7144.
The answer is 23.63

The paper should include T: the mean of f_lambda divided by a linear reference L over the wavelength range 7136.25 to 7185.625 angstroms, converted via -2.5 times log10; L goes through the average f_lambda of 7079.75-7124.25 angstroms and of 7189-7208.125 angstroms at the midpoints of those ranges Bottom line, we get 0.03 mag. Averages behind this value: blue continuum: 20.2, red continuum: 20.5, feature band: 19.8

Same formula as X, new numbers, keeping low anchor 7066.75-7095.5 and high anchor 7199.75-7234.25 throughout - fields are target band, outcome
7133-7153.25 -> 1.33 angstroms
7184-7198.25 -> -0.46 angstroms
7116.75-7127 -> 1.24 angstroms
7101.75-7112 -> -1.01 angstroms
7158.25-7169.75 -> -0.34 angstroms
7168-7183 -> 0.20 angstroms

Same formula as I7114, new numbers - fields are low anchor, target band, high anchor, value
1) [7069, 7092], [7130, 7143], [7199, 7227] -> 1.9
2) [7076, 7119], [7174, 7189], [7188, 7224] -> 0.9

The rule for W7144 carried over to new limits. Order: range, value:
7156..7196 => 24.41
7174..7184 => 20.51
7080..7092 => 21.39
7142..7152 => 21.24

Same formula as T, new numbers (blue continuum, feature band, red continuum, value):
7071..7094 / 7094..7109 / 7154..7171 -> -0.03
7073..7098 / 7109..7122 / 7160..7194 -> -0.03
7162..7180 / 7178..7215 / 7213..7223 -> 0.02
